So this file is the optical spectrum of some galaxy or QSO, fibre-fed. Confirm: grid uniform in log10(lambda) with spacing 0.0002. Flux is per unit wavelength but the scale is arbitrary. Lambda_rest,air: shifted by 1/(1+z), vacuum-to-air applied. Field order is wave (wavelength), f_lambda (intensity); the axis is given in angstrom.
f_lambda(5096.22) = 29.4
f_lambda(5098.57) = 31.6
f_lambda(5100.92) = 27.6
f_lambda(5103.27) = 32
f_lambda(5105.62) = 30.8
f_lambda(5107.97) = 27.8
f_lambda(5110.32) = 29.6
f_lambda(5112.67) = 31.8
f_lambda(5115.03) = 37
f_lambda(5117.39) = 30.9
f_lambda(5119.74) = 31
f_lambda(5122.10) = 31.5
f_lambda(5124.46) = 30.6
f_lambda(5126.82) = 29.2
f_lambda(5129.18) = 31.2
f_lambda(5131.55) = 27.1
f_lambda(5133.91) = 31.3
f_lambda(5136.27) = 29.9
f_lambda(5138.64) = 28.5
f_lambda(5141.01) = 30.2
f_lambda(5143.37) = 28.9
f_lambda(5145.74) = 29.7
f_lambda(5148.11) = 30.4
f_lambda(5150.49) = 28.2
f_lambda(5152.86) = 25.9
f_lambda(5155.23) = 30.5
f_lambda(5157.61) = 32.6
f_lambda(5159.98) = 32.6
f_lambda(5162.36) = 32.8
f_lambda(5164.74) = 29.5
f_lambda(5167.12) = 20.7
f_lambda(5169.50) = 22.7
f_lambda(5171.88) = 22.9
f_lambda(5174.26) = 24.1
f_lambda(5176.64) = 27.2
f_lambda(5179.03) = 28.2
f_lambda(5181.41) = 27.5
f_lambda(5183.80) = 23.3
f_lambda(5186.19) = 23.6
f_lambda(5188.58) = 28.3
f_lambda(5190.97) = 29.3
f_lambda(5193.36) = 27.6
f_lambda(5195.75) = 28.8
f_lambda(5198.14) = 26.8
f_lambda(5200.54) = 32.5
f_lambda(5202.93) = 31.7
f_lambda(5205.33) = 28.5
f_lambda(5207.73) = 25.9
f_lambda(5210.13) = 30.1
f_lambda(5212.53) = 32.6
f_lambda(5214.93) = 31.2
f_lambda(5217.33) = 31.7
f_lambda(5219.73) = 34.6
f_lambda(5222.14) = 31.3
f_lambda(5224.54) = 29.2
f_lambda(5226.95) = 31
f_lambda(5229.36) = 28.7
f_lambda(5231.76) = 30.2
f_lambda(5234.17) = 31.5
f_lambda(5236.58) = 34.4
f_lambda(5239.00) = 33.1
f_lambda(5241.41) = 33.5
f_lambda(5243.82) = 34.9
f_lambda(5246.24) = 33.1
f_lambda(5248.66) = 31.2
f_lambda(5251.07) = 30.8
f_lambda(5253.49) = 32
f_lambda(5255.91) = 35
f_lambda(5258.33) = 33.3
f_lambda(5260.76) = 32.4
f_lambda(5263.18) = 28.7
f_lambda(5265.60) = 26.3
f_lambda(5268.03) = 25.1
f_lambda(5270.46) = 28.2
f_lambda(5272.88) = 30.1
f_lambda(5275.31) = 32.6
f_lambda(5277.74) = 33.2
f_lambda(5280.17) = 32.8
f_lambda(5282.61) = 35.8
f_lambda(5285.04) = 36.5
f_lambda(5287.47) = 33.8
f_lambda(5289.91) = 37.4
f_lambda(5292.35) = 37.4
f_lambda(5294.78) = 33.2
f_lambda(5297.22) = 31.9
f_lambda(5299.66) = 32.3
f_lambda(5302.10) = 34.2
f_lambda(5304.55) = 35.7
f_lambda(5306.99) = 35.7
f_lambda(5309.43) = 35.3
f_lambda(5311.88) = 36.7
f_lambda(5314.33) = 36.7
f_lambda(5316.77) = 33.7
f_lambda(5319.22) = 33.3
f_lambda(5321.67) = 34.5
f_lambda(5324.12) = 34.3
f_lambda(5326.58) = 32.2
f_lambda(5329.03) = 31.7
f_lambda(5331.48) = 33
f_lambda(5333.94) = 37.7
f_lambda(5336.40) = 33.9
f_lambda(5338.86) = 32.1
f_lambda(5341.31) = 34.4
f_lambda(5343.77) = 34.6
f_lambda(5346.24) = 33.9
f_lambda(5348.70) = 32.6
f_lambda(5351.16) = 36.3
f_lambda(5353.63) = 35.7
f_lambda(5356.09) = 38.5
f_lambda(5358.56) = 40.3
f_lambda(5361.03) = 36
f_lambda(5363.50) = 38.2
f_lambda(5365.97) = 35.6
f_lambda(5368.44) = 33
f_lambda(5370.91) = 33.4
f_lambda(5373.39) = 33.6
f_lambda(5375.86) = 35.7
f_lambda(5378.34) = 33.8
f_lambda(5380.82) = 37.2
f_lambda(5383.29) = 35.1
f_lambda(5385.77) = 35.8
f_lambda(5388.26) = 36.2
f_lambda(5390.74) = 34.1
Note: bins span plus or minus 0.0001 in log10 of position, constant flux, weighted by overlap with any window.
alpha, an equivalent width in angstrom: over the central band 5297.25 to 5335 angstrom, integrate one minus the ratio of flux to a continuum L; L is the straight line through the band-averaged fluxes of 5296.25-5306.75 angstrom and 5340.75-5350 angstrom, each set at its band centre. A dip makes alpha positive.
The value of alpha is -0.7 angstrom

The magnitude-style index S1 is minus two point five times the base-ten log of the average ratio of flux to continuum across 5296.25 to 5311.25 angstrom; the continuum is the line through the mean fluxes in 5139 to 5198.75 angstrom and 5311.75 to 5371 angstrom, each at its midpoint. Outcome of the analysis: -0.03 mag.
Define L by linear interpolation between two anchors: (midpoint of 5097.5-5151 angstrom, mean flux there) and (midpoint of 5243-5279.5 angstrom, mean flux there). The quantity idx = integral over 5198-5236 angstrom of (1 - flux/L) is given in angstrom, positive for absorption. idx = 0.3 angstrom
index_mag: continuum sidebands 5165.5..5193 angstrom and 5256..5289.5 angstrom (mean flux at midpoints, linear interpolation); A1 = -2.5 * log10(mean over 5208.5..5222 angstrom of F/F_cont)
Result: -0.14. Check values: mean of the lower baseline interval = 25.4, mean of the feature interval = 31.8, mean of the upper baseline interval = 31.7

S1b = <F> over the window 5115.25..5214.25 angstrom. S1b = 28.7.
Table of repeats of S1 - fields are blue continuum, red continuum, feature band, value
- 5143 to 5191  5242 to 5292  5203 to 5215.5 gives -0.01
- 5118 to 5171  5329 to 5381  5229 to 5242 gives -0.01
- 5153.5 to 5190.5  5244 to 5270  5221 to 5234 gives -0.02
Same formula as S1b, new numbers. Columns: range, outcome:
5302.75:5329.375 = 34.6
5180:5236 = 29.4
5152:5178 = 27.4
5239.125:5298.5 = 32.5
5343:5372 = 35.7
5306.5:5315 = 36.1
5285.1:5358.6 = 34.7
